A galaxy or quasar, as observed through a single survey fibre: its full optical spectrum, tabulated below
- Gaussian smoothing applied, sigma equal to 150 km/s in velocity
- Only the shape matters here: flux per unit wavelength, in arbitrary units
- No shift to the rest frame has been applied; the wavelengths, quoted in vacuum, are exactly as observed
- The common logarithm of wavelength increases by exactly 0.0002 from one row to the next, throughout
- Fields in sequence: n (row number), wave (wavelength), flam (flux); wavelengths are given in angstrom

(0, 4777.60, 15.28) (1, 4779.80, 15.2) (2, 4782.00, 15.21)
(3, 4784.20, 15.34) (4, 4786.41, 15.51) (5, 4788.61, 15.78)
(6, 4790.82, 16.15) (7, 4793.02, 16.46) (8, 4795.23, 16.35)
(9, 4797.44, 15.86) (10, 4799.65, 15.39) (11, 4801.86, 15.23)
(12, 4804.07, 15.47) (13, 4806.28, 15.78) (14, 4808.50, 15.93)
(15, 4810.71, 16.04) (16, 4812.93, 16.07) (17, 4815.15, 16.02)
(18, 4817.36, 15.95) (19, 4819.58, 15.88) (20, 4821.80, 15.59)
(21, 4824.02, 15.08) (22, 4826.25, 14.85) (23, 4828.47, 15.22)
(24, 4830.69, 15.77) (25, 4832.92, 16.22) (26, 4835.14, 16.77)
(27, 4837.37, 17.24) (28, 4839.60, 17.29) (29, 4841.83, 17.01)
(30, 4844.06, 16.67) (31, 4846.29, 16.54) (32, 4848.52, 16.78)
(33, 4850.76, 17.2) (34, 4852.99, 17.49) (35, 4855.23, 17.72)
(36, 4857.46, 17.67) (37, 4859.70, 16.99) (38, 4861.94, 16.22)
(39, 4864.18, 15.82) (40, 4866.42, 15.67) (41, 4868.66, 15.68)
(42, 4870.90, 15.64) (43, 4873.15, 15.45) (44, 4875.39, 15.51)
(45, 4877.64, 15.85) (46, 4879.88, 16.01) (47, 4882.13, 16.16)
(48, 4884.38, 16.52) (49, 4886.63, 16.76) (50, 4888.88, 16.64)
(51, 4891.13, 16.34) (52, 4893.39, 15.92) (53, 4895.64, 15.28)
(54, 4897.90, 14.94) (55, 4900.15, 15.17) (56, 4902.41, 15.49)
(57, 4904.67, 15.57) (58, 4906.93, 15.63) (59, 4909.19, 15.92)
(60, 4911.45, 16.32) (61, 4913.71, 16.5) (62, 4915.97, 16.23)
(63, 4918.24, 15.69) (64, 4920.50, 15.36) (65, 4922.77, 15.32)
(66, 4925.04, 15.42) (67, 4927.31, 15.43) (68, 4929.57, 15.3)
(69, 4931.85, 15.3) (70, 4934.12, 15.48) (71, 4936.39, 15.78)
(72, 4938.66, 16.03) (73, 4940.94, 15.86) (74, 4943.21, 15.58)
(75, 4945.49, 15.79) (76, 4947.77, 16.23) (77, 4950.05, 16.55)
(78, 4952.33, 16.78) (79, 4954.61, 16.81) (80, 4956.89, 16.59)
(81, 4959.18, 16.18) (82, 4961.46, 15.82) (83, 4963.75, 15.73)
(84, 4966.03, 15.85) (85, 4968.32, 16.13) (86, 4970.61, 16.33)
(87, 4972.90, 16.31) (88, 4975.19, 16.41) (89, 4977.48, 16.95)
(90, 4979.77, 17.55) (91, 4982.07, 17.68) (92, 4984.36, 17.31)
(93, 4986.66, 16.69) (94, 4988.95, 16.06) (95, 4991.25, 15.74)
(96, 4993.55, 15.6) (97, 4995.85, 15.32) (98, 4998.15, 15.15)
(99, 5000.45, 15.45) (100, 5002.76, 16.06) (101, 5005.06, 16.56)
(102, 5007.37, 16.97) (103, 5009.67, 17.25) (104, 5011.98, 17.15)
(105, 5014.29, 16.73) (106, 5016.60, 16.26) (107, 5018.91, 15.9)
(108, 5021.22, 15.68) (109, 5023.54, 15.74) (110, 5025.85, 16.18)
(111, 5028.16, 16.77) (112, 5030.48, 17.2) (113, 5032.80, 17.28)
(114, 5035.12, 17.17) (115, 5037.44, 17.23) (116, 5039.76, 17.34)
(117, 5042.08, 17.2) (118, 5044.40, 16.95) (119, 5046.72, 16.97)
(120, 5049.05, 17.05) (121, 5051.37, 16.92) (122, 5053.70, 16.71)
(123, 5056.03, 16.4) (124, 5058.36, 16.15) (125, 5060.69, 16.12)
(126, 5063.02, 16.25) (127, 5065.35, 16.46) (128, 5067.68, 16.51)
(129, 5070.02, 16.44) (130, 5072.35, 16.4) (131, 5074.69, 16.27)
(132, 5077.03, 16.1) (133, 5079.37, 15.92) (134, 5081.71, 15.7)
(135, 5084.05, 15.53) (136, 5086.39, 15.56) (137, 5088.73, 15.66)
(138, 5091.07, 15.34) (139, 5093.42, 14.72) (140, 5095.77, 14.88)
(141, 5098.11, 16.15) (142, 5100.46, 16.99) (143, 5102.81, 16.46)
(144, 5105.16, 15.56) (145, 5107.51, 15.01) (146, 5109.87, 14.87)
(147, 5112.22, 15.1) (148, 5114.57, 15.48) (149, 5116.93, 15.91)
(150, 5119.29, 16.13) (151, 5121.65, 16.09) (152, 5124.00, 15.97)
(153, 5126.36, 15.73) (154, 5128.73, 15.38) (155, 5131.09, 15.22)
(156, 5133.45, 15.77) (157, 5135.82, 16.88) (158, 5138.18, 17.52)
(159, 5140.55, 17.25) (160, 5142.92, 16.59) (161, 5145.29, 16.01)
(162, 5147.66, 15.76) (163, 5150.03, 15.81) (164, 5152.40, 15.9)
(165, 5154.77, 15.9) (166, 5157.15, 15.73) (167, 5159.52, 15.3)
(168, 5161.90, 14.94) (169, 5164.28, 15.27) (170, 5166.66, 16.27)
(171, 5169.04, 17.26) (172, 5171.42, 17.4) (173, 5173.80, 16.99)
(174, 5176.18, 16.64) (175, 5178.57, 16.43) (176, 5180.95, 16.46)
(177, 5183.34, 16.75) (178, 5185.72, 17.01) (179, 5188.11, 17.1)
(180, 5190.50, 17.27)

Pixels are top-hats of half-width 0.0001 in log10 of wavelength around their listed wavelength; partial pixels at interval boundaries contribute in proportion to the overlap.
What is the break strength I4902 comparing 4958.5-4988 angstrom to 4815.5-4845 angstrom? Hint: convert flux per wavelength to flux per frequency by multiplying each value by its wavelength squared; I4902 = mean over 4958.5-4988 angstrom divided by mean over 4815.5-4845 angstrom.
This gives 1.09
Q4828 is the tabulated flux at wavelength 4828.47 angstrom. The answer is 15.22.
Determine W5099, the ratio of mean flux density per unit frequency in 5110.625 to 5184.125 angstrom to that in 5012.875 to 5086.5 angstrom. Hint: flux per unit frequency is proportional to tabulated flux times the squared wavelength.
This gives 1.0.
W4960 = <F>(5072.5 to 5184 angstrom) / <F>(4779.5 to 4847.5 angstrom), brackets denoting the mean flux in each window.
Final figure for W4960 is 1.0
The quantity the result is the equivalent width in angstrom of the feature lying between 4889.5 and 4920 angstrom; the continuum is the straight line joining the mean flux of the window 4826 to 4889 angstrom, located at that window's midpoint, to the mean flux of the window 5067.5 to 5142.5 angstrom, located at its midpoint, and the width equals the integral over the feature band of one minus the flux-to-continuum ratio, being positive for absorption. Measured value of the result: 1.00 angstrom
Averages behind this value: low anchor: 16.4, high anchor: 15.9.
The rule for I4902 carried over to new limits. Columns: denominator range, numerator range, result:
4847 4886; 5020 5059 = 1.10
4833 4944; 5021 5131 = 1.08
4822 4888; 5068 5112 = 1.06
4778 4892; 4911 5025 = 1.06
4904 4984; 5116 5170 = 1.08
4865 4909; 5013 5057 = 1.12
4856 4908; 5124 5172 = 1.12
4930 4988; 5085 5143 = 1.03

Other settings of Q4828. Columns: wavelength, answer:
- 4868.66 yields 15.68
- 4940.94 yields 15.86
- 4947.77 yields 16.23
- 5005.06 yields 16.56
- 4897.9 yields 14.94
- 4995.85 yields 15.32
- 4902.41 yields 15.49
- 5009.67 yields 17.25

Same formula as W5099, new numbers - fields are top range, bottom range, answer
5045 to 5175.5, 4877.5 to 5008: 1.07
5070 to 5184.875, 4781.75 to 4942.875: 1.11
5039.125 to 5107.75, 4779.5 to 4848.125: 1.13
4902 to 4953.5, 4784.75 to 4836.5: 1.05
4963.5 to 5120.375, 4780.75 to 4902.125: 1.10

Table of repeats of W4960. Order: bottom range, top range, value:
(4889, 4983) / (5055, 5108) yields 1.00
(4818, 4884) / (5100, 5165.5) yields 0.97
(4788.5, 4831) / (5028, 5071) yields 1.07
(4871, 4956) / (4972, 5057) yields 1.05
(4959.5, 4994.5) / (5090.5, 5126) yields 0.95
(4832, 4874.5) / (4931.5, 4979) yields 0.97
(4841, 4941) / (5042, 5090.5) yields 1.02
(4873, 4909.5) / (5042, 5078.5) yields 1.04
